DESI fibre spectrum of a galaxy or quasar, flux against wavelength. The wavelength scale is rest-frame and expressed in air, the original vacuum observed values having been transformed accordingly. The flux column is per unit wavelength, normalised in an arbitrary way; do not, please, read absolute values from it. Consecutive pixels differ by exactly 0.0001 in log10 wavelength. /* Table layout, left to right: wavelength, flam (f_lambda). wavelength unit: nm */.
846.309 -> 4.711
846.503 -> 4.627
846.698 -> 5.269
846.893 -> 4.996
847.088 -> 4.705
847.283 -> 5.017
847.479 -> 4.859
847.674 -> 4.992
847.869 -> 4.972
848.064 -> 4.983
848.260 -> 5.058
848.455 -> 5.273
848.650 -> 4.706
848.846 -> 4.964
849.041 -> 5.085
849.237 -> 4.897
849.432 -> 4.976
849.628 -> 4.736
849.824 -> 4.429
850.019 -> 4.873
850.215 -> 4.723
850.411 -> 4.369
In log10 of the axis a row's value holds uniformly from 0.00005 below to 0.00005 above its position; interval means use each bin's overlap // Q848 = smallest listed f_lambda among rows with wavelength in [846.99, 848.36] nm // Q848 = 4.705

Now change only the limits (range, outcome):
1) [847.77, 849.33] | 4.706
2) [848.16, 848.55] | 5.058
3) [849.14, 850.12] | 4.429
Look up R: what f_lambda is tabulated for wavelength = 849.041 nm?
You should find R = 5.085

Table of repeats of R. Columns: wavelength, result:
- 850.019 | 4.873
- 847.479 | 4.859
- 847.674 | 4.992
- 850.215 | 4.723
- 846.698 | 5.269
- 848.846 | 4.964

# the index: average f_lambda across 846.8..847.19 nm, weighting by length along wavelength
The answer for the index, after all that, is 4.85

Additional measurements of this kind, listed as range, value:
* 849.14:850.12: 4.78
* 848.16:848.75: 5.01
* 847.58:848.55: 5.06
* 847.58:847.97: 4.99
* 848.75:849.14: 5.02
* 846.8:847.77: 4.91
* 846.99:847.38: 4.86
